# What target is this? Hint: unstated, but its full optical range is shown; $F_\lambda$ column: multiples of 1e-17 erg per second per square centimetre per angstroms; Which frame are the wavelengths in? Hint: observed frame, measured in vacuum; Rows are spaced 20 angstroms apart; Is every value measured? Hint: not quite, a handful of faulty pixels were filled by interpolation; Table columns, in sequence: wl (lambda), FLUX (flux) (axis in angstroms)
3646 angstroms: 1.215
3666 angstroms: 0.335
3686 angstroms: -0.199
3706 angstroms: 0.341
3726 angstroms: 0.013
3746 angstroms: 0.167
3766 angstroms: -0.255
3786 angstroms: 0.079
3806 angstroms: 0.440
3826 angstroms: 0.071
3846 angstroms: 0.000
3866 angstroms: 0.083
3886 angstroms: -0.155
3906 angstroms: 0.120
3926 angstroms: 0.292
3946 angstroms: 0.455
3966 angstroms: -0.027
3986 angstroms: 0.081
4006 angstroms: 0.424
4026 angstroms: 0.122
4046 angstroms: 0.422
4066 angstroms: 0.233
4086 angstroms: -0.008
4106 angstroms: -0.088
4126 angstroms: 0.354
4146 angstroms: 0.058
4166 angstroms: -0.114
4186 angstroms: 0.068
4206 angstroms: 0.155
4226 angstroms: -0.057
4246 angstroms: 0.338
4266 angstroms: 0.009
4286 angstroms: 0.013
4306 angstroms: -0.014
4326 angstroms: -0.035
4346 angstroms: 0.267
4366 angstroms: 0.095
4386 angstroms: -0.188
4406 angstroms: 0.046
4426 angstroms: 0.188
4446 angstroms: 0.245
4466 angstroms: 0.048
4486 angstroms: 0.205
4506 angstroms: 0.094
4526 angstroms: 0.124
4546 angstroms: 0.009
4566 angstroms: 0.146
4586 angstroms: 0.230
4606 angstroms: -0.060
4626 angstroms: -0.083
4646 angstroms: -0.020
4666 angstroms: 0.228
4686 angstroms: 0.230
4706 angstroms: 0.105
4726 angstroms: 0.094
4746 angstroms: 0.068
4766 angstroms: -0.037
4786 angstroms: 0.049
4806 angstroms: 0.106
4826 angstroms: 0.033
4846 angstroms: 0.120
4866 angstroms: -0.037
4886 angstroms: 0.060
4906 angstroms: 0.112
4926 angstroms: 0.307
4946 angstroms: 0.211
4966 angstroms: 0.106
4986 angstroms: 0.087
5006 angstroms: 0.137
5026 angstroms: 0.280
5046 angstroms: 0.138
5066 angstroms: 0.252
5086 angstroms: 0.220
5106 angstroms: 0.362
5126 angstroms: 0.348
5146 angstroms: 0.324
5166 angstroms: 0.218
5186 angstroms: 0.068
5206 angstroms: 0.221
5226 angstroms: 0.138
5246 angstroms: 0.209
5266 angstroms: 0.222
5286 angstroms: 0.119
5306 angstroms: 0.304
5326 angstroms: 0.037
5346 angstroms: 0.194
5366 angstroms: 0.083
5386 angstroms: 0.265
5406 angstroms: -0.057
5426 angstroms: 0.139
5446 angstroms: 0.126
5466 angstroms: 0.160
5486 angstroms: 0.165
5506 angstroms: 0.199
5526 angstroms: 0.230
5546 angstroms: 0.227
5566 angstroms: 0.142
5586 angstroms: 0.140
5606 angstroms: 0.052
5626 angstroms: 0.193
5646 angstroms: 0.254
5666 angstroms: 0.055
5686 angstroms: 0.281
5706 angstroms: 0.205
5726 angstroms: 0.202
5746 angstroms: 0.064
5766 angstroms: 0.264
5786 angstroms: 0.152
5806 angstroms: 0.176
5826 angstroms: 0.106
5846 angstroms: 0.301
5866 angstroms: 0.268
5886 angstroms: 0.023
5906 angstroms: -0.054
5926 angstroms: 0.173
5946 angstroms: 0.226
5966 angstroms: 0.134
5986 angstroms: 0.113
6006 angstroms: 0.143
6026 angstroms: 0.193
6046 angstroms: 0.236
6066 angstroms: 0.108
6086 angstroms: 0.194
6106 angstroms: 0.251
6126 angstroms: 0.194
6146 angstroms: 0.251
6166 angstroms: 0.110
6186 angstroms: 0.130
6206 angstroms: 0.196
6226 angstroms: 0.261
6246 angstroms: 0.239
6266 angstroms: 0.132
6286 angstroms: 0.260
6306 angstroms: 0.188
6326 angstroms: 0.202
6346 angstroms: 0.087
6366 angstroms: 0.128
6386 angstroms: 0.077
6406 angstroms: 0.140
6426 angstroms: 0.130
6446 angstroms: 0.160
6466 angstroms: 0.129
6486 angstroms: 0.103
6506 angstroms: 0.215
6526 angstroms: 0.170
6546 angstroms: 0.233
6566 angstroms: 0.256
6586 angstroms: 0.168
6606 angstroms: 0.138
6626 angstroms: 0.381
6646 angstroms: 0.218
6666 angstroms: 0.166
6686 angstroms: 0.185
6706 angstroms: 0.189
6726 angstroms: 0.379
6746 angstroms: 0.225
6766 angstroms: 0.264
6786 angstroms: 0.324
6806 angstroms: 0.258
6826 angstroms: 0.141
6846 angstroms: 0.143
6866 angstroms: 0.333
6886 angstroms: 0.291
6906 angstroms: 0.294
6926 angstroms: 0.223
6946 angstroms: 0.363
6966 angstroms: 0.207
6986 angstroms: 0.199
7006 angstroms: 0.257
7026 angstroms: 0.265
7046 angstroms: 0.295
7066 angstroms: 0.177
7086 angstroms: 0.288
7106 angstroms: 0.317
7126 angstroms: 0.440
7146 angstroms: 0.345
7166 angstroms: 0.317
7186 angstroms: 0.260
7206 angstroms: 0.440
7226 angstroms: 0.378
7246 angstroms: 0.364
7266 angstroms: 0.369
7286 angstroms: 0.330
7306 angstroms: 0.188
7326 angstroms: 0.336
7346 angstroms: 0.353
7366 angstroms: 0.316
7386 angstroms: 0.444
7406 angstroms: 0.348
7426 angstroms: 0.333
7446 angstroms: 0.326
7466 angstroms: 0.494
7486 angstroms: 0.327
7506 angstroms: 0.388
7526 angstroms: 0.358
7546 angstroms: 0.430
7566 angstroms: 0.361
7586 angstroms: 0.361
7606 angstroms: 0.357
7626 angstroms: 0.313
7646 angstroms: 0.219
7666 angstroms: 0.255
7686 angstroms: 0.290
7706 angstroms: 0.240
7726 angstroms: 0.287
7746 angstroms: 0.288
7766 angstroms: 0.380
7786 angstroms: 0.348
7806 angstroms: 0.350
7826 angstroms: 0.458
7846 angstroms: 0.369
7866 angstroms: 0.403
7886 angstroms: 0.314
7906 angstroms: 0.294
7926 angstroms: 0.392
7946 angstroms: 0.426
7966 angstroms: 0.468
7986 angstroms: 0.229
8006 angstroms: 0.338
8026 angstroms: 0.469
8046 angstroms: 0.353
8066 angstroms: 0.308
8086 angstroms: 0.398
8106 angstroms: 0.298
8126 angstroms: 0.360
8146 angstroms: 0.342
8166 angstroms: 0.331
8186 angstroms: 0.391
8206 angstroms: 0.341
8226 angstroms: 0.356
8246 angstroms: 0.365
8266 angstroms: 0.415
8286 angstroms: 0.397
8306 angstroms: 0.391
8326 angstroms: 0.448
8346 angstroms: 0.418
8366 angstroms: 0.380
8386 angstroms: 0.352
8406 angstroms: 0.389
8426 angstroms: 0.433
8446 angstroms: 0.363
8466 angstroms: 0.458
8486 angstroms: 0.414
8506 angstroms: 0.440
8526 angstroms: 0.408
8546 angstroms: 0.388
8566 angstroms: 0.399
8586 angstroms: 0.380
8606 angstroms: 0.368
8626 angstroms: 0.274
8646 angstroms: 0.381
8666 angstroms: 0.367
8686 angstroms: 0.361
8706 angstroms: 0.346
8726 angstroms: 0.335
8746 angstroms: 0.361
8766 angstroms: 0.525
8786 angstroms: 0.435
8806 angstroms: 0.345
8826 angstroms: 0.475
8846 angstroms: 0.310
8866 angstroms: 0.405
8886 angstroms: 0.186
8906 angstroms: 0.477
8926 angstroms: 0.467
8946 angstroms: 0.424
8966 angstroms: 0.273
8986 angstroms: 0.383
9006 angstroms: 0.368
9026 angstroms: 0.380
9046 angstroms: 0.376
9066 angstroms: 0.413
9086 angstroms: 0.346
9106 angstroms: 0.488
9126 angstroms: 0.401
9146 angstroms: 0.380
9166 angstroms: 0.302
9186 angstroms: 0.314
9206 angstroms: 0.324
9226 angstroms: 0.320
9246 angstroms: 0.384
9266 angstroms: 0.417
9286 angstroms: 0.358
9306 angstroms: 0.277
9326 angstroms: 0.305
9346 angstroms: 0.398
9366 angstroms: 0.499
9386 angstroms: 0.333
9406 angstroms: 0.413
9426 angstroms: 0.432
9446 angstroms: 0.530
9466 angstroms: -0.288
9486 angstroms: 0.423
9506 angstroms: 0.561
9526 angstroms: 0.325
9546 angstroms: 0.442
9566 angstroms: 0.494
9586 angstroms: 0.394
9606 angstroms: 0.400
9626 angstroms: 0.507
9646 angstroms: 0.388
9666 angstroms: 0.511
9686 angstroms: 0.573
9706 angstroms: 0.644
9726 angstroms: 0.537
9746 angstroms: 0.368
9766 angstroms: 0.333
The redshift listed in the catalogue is 0.779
